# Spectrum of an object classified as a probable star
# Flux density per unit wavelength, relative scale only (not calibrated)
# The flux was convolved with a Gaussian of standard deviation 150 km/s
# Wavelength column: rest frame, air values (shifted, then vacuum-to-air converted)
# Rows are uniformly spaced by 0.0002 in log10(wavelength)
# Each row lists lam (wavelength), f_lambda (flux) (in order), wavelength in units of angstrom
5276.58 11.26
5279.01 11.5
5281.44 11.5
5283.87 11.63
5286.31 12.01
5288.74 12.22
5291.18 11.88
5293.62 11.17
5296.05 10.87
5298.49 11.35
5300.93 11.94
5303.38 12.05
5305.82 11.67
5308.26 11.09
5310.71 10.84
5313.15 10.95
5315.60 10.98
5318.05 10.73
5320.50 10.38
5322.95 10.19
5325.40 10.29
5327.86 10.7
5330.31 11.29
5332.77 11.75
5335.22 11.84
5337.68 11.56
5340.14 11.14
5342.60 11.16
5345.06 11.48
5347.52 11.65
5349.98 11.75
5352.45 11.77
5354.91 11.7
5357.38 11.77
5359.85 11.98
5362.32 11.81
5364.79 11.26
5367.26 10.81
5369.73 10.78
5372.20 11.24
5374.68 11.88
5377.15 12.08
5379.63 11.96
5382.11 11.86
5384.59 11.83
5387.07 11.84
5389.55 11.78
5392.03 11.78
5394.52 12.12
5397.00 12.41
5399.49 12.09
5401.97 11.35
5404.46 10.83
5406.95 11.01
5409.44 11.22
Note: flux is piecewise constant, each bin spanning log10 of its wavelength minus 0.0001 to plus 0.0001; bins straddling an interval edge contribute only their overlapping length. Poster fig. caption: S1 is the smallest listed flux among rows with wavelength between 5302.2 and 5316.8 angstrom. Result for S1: 10.84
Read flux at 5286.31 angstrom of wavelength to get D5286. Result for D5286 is 12.01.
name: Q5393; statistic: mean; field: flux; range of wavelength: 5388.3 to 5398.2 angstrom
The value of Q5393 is 12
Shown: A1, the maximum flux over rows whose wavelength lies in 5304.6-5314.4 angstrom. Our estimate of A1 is 11.67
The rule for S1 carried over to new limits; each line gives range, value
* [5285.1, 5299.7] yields 10.87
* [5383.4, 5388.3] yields 11.83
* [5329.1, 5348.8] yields 11.14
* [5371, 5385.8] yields 11.24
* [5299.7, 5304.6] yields 11.94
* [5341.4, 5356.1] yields 11.16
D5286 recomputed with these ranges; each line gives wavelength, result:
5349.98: 11.75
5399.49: 12.09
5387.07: 11.84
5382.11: 11.86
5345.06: 11.48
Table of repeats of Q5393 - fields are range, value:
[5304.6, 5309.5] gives 11.4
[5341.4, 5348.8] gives 11.4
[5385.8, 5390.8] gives 11.8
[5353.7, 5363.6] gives 11.8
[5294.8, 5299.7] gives 11.1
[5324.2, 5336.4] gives 11.2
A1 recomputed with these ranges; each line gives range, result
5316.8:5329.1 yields 10.73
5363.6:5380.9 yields 12.08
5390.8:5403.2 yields 12.41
